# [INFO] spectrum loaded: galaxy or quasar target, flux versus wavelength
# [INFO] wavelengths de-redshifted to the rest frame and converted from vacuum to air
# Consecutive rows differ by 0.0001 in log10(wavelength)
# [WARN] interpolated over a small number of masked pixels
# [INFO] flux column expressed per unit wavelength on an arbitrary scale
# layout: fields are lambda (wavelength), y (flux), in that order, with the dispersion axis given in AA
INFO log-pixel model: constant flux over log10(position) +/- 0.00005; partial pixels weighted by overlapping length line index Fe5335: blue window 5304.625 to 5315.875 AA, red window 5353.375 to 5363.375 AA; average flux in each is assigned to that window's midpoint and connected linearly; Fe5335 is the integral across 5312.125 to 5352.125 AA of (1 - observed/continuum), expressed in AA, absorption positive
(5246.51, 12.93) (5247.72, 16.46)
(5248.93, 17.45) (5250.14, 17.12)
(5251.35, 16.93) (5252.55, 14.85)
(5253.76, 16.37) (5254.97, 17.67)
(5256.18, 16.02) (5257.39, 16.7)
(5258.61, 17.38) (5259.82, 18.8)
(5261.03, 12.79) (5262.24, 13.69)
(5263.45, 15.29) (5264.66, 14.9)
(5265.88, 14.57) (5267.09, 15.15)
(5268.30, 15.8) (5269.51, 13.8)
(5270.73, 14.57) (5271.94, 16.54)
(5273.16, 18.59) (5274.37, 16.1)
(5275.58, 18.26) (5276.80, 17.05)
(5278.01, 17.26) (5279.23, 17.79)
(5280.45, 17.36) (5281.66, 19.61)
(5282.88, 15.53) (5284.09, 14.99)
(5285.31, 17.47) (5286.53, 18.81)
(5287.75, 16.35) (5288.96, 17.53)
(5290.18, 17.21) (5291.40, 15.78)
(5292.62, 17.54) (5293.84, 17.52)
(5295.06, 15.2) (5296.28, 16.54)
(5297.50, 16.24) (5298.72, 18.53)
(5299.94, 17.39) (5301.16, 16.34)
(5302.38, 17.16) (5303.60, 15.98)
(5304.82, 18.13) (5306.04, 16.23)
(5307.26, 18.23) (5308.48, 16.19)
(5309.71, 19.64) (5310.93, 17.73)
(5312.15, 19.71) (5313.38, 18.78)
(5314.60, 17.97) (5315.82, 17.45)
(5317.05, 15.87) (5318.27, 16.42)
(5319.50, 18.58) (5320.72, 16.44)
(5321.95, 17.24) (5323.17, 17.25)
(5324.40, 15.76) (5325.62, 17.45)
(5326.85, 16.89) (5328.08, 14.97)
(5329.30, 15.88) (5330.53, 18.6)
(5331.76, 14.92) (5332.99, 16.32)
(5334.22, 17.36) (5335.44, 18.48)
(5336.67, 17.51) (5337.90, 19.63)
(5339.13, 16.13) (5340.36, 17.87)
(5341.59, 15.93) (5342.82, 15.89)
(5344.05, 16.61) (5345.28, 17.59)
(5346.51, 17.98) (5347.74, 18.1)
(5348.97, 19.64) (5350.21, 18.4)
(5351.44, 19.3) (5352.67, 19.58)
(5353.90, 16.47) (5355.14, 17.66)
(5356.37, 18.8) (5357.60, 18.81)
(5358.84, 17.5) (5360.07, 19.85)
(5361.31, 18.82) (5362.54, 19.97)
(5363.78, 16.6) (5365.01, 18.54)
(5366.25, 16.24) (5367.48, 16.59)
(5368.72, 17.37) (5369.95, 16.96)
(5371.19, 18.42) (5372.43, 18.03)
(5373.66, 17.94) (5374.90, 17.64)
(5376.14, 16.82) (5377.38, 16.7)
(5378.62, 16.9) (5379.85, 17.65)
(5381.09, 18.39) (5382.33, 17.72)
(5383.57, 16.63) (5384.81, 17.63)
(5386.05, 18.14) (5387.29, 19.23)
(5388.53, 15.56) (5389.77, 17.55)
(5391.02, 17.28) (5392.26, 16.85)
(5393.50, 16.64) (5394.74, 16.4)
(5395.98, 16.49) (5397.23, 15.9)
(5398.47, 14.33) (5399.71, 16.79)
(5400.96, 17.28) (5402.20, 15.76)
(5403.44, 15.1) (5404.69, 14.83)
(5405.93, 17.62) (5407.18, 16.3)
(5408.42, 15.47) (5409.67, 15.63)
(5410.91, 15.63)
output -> 1.96 AA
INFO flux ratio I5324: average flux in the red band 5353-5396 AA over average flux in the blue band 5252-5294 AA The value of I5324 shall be 1.1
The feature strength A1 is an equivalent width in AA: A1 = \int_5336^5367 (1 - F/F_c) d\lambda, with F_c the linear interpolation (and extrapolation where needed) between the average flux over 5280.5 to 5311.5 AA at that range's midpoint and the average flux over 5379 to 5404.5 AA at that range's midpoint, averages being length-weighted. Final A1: -1.86 AA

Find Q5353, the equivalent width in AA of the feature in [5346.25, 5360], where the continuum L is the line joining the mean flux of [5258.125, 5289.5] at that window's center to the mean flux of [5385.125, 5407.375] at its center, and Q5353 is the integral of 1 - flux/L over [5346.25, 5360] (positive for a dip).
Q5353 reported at -1.6 AA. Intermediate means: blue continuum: 16.4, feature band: 18.5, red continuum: 16.6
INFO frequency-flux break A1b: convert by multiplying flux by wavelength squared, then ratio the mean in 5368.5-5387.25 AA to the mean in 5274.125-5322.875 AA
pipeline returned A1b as 1.05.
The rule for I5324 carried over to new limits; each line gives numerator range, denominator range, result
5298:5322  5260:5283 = 1.09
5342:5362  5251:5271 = 1.16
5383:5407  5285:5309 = 0.98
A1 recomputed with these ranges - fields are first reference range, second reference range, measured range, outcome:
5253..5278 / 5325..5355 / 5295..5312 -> -0.5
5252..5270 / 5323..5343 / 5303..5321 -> -1.2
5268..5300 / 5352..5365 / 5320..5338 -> 0.9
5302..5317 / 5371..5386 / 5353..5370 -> -0.3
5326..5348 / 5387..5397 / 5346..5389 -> -2.5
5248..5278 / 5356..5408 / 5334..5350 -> -0.7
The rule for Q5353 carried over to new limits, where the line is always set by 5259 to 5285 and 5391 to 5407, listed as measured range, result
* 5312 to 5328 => -1.0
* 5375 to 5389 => -1.1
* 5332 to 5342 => -0.7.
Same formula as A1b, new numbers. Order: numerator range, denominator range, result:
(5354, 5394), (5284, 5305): 1.07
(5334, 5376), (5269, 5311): 1.08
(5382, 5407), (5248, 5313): 1.04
